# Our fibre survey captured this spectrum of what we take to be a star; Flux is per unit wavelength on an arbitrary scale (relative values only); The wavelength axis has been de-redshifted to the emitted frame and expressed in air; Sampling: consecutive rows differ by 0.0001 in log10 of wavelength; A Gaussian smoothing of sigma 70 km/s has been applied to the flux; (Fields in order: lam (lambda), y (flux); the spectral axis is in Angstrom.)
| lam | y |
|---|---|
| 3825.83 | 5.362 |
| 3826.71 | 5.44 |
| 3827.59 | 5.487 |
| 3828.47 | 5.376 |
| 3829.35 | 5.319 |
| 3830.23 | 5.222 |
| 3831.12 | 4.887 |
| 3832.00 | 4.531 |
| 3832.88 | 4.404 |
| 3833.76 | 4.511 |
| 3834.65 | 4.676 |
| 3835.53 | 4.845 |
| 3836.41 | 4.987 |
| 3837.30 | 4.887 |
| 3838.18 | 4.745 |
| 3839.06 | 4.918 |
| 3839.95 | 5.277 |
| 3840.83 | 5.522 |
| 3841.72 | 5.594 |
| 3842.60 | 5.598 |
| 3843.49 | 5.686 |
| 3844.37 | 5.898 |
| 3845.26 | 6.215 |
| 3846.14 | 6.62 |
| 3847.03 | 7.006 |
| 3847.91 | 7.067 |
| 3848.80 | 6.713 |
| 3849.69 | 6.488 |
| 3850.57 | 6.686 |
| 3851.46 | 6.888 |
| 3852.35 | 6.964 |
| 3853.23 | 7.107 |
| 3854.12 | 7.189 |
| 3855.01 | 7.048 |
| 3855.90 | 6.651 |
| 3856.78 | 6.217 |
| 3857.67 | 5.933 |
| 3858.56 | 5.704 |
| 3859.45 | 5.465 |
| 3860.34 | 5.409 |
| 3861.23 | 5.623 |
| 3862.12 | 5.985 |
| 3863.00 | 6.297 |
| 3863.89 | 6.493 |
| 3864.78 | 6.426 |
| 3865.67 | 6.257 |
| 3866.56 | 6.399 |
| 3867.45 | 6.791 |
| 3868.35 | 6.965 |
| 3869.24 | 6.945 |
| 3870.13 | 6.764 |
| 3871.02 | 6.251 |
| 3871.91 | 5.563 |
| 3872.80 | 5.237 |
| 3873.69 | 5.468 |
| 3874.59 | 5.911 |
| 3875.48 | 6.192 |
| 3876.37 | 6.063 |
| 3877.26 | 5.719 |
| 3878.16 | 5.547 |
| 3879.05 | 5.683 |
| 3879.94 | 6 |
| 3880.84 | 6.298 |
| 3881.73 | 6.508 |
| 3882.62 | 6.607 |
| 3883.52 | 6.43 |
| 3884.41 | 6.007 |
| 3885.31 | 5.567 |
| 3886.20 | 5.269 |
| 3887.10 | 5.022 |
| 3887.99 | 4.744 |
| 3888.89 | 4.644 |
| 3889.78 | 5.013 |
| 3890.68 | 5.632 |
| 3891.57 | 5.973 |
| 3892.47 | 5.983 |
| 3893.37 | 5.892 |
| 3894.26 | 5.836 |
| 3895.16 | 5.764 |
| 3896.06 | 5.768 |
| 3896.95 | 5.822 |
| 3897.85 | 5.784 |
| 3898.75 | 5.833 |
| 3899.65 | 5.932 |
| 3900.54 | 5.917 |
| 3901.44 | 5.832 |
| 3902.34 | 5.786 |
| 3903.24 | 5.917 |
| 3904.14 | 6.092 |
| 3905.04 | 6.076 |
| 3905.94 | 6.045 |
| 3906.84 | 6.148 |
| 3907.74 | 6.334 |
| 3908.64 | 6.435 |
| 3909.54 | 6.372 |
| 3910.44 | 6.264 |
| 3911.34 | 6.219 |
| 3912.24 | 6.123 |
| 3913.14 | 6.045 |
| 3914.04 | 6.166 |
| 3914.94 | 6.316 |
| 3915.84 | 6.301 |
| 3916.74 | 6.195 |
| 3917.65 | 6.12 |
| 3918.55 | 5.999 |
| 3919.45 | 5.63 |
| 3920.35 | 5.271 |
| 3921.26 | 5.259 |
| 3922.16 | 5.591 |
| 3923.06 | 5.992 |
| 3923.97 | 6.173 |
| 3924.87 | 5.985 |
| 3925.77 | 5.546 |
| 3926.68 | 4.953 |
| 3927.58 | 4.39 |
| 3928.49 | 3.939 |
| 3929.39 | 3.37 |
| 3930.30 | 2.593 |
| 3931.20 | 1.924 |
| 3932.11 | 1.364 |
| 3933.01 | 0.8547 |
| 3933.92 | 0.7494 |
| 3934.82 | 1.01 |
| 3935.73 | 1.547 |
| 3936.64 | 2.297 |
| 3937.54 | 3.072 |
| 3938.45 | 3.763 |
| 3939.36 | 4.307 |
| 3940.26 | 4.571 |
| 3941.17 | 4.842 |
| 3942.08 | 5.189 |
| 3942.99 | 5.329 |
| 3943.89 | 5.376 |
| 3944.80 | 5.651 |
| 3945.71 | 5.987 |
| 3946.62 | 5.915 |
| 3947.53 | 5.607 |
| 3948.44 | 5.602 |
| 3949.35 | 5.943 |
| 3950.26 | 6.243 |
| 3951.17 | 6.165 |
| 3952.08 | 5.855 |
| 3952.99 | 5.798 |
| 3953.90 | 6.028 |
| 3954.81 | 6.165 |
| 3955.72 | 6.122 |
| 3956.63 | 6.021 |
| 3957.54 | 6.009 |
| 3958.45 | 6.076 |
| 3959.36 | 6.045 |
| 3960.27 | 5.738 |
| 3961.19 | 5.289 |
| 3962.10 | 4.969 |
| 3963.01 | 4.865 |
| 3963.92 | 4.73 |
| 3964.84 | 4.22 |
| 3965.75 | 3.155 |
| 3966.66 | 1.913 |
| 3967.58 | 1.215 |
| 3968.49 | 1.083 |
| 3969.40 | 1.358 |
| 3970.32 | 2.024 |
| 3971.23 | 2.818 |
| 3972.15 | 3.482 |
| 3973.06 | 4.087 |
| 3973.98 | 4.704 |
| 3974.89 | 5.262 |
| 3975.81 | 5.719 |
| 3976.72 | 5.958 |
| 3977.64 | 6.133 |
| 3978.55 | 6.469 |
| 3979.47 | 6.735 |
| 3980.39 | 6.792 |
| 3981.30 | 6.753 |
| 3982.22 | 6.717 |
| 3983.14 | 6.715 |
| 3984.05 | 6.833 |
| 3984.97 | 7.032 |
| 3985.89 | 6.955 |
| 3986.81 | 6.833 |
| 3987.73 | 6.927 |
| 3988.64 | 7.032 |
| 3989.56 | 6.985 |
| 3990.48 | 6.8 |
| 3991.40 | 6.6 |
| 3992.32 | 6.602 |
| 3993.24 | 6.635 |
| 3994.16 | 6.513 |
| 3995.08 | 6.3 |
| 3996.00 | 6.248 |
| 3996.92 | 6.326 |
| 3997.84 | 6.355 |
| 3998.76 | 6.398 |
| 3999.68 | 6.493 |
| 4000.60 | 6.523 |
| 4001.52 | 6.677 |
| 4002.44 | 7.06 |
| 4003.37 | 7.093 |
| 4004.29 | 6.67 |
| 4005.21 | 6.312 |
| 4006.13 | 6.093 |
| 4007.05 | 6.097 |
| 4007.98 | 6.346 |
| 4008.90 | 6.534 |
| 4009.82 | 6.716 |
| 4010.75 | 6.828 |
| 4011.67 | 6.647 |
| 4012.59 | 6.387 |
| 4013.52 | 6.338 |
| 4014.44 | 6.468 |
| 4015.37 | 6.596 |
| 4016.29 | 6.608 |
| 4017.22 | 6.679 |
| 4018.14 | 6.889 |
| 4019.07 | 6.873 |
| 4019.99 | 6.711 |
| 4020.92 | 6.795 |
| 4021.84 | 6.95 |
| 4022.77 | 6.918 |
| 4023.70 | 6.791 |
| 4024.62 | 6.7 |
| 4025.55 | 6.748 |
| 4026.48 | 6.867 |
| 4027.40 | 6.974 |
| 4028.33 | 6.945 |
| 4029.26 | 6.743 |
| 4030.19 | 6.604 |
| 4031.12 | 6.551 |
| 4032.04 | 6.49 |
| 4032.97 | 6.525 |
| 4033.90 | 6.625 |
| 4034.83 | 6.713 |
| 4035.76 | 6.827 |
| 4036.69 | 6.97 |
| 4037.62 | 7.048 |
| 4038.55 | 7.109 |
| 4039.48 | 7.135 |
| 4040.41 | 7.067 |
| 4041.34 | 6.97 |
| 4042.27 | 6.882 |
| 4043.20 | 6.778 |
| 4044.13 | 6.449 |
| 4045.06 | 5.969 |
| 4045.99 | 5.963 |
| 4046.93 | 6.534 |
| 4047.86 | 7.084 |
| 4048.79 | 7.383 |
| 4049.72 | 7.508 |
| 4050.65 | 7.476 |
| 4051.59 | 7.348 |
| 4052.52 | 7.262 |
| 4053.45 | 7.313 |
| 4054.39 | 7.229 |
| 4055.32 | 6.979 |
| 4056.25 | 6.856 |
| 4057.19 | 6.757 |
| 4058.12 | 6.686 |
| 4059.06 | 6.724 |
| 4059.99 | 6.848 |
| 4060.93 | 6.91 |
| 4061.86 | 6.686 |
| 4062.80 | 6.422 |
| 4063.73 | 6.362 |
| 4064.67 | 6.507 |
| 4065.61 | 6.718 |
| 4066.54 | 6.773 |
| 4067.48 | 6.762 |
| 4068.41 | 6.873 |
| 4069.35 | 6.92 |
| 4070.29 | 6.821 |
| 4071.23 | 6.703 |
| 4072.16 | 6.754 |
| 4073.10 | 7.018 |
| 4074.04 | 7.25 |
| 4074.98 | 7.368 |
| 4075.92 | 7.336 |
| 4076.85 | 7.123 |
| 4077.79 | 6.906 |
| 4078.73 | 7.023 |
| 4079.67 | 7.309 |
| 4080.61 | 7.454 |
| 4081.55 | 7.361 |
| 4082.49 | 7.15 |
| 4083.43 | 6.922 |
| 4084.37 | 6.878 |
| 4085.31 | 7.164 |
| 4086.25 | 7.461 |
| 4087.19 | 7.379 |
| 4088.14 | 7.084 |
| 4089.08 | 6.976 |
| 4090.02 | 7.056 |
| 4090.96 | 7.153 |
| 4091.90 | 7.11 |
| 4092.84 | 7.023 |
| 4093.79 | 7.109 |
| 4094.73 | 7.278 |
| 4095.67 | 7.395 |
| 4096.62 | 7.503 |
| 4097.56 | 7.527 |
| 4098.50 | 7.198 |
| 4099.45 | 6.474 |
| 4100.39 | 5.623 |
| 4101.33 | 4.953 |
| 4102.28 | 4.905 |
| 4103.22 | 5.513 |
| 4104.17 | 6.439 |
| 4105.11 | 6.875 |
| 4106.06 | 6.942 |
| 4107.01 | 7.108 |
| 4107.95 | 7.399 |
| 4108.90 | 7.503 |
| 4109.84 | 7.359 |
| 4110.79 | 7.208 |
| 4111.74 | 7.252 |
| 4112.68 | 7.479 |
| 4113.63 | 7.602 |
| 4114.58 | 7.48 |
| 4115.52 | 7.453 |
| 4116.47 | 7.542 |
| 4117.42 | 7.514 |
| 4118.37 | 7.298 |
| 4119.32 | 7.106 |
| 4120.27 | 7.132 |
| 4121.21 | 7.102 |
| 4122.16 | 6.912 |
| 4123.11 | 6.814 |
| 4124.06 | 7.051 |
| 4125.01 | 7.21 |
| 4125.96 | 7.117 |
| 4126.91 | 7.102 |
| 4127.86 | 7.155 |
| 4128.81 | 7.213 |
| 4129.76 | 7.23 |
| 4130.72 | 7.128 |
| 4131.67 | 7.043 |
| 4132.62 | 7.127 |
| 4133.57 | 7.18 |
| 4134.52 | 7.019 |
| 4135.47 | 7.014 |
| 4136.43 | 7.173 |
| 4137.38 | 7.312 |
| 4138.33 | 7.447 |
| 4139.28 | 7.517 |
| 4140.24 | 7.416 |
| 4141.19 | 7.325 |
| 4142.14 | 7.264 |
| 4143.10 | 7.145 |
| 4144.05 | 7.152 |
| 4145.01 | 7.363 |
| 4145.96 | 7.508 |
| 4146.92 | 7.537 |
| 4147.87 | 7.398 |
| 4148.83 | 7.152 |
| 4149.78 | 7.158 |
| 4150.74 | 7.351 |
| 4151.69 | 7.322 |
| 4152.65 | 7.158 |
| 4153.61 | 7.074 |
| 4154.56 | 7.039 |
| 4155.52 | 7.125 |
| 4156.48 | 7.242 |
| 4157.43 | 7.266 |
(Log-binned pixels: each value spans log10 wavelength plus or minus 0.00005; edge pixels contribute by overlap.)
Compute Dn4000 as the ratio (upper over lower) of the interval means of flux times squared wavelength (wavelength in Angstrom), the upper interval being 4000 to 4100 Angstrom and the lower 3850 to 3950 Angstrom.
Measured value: 1.35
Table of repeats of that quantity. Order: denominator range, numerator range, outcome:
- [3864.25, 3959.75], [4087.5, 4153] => 1.45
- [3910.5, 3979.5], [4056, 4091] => 1.57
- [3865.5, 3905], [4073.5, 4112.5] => 1.31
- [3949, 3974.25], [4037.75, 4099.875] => 1.62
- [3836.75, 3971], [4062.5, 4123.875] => 1.42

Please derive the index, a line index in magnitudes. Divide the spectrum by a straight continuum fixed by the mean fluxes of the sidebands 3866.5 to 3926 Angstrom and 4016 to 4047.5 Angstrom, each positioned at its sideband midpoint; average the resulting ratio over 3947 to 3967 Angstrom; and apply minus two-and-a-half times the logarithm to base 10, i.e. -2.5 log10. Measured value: 0.165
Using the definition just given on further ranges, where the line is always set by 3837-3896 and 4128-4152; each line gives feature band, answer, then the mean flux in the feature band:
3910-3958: 0.268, 4.94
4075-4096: -0.024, 7.17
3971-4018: 0.042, 6.35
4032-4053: -0.010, 6.88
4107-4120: -0.037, 7.39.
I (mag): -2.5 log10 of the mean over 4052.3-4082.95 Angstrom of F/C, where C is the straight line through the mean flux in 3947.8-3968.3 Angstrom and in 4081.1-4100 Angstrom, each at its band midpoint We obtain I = -0.02 mag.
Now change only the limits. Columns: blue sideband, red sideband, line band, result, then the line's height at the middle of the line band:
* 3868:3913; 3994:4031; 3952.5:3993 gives 0.191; 6.39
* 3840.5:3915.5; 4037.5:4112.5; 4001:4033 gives 0.001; 6.67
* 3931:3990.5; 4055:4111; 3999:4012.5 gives -0.170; 5.62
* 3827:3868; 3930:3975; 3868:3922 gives -0.160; 5.12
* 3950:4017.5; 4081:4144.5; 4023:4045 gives -0.081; 6.3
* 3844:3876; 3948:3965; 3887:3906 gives 0.075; 6.11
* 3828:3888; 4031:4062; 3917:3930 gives 0.183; 6.25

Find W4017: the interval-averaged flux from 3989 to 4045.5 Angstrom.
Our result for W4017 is 6.67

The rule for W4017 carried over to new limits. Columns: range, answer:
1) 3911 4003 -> 5.22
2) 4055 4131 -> 6.98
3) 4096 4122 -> 6.95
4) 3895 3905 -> 5.87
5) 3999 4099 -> 6.87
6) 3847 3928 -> 6.03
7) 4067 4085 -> 7.05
